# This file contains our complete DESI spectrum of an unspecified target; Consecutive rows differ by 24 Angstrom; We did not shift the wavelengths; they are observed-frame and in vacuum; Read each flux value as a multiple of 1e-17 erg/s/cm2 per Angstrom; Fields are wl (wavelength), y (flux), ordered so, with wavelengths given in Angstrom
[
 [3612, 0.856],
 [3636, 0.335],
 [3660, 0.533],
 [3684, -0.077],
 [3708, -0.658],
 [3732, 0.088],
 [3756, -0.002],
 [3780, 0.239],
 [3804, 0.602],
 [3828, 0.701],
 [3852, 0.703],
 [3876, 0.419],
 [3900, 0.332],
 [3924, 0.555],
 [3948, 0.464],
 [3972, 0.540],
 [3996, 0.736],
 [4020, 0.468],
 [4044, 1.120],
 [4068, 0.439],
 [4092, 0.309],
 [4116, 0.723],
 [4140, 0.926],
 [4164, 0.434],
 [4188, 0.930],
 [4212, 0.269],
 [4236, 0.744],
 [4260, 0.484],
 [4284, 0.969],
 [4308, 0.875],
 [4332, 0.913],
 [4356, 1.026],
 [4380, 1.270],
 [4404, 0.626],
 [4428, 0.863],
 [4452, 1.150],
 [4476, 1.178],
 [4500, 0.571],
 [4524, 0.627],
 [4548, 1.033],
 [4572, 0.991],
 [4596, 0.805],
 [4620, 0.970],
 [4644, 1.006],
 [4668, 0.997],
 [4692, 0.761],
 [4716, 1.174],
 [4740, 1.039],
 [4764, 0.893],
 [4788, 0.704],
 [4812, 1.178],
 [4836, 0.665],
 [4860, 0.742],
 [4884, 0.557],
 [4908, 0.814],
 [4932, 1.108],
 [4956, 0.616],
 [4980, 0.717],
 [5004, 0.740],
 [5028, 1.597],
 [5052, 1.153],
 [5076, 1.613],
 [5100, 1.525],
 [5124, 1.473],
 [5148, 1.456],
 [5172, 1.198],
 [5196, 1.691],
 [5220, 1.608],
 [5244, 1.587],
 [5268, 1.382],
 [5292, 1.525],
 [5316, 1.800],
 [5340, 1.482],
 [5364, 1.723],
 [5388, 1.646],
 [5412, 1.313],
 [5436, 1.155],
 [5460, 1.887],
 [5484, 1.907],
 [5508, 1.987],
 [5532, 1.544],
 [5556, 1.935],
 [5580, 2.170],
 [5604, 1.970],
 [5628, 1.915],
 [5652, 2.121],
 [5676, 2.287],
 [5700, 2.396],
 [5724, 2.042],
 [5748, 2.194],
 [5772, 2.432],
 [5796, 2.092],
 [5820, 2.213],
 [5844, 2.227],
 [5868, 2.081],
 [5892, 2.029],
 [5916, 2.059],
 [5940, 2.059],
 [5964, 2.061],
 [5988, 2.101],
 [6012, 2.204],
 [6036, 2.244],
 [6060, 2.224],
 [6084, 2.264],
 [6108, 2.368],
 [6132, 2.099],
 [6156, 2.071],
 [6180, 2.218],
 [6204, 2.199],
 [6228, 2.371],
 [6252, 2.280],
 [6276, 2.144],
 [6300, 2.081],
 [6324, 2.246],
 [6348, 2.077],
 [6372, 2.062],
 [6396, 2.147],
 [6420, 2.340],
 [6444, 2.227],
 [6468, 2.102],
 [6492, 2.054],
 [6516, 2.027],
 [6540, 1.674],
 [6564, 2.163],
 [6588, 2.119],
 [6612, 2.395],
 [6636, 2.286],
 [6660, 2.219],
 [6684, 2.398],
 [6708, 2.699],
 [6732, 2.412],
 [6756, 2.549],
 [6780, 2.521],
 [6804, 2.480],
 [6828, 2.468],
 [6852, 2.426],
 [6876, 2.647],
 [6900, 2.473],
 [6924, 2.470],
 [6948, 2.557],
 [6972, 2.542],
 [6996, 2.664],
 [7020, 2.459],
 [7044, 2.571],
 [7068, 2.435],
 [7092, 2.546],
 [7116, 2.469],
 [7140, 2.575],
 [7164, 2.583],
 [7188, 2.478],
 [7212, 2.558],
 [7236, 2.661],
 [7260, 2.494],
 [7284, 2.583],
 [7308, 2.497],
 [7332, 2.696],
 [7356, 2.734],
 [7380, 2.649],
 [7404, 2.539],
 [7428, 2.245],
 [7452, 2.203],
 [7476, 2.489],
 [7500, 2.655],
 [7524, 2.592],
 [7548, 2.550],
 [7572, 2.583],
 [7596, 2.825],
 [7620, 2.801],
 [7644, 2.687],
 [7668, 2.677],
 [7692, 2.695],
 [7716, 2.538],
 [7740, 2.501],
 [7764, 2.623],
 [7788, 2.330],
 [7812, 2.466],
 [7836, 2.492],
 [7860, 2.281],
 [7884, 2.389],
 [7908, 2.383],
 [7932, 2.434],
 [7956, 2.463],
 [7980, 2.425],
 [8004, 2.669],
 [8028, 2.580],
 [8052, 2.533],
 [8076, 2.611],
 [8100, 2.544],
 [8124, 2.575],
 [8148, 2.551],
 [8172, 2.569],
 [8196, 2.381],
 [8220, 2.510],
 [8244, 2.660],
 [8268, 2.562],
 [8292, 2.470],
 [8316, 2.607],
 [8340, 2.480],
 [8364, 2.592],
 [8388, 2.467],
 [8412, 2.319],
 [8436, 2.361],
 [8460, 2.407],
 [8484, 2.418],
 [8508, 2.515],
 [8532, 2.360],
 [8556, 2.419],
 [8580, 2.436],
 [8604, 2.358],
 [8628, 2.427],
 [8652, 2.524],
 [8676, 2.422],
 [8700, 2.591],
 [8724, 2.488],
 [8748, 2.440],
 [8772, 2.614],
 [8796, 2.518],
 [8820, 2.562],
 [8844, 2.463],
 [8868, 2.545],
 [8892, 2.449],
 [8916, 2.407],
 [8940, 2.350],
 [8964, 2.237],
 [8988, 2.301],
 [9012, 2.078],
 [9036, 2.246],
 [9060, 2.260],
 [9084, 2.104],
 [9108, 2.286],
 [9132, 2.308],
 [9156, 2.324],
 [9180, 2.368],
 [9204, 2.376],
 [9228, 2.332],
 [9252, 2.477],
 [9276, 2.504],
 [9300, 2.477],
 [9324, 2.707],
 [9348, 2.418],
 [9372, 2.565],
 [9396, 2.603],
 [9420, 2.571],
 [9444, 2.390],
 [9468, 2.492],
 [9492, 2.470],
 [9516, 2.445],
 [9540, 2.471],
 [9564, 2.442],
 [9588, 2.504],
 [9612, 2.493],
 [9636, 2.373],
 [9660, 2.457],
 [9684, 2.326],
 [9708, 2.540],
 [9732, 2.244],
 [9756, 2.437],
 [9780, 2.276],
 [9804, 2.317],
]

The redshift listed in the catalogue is 0.26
